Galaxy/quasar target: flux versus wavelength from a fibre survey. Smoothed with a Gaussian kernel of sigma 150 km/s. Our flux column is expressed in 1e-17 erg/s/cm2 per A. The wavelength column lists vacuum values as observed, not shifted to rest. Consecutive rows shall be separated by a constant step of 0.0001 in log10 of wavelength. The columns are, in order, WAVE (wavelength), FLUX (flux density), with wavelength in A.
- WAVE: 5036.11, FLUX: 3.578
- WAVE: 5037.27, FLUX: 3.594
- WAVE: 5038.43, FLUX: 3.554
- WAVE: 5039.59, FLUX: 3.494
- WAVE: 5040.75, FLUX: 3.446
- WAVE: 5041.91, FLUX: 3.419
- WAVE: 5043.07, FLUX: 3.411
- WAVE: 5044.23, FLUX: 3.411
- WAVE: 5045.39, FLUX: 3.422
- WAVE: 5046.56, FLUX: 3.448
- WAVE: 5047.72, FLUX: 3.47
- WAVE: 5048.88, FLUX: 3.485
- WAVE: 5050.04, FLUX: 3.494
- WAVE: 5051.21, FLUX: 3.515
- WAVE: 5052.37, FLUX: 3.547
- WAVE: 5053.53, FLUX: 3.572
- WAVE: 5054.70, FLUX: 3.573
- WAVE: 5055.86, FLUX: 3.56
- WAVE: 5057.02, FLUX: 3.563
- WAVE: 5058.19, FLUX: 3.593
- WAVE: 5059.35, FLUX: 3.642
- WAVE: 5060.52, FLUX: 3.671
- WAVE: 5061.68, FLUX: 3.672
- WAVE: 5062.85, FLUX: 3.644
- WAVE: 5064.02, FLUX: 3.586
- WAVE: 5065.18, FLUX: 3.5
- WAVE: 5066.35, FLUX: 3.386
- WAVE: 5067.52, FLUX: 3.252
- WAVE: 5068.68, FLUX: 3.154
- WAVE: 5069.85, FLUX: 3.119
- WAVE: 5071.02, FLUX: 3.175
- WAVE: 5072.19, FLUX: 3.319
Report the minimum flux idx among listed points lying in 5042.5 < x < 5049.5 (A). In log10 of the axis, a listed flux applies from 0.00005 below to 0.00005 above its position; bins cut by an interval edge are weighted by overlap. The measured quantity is 3.411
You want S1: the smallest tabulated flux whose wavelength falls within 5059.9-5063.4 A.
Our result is 3.644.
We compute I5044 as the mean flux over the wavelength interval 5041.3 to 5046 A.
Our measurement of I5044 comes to 3.41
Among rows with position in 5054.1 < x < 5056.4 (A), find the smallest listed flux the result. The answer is 3.56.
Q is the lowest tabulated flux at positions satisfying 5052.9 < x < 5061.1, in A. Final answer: 3.56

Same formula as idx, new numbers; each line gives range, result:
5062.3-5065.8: 3.5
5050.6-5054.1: 3.515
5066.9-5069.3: 3.154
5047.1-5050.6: 3.47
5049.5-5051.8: 3.494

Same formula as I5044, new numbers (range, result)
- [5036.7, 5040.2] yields 3.55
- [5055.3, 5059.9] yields 3.59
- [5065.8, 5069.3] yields 3.26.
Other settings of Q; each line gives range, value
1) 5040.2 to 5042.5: 3.419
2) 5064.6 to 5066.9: 3.386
